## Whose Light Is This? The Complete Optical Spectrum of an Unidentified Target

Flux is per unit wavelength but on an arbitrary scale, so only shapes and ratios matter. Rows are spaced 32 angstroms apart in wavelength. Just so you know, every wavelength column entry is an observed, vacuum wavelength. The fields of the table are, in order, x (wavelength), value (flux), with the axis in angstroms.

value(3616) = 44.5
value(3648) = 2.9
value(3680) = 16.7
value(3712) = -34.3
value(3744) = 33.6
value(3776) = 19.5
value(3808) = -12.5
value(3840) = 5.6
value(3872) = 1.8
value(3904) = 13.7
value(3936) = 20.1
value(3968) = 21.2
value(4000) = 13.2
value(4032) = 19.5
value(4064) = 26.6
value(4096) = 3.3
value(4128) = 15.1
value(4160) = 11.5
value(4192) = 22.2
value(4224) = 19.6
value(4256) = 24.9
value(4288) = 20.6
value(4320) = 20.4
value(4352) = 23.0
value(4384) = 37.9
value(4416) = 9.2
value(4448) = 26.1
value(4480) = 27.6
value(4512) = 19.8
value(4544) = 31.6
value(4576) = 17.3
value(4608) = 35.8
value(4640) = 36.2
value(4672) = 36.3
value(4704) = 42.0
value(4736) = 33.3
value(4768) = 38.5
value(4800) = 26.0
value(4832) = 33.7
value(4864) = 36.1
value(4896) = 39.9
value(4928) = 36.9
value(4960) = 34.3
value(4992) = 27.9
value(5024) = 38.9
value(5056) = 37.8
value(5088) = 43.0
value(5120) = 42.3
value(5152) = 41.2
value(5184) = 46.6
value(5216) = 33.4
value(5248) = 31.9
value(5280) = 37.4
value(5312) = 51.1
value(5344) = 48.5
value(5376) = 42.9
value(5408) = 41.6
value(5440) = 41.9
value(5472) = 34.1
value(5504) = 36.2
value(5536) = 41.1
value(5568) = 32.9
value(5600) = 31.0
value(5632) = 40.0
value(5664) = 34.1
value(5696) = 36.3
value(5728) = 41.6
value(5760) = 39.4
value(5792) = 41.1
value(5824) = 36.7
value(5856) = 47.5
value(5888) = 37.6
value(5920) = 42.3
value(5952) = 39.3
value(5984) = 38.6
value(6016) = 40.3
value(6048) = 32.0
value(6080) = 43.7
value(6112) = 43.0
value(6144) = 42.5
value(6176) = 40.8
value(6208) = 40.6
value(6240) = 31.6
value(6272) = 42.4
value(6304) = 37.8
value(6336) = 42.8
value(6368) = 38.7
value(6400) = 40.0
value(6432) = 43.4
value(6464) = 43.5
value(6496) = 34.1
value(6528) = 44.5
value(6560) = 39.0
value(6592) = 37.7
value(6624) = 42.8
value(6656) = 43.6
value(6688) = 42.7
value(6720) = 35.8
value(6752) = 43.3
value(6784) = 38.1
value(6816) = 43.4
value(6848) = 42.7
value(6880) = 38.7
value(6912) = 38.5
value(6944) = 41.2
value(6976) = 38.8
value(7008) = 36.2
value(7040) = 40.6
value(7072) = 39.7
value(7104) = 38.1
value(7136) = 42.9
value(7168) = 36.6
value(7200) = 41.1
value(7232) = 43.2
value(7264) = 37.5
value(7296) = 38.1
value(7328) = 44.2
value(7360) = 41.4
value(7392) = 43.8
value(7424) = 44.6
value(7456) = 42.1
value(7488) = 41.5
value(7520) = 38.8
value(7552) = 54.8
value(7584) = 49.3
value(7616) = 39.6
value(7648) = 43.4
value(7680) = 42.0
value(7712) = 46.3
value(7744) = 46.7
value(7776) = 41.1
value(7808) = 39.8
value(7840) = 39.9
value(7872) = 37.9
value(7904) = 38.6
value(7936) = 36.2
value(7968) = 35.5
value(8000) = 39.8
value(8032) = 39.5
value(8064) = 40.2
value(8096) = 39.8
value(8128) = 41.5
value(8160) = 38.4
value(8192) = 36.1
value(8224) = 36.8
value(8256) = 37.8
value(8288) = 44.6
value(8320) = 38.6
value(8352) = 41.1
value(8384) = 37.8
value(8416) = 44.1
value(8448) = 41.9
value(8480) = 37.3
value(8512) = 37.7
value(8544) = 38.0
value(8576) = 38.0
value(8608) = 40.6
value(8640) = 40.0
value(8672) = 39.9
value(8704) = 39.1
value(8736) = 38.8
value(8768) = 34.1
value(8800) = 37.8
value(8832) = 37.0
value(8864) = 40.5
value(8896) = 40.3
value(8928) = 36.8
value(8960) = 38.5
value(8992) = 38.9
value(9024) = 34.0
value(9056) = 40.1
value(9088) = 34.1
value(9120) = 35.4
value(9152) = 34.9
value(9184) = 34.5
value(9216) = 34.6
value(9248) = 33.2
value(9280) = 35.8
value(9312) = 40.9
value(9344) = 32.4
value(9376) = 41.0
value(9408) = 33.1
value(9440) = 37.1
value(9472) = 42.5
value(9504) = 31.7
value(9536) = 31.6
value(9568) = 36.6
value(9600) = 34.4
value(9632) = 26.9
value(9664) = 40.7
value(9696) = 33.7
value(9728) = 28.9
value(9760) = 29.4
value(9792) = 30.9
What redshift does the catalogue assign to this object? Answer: 0.15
